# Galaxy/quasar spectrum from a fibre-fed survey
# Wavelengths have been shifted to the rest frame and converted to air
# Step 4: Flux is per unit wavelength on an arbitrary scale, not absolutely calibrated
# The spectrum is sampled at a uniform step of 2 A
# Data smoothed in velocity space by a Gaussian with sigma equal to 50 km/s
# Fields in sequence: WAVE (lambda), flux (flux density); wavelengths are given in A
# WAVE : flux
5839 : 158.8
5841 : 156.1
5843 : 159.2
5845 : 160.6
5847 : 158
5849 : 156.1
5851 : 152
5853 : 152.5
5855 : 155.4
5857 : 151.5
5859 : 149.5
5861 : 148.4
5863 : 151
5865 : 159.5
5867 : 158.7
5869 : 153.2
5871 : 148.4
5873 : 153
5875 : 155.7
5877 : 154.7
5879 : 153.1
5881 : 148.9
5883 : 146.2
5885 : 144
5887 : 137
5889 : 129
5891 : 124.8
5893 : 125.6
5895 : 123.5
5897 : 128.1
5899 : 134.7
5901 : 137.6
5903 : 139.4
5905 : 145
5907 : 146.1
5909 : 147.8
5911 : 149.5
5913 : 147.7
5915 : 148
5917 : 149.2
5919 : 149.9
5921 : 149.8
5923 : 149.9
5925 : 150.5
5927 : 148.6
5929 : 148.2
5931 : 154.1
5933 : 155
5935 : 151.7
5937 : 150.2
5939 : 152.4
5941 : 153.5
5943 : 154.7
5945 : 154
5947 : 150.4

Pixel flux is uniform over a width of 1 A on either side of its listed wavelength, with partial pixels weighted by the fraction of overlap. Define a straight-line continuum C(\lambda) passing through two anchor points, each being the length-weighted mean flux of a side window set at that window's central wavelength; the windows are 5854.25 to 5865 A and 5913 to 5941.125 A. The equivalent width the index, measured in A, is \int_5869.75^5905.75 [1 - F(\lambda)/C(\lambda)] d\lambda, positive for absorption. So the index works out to 2.6 A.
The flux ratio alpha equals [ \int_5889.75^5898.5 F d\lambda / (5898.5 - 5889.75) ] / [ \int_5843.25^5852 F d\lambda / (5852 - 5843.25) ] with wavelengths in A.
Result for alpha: 0.80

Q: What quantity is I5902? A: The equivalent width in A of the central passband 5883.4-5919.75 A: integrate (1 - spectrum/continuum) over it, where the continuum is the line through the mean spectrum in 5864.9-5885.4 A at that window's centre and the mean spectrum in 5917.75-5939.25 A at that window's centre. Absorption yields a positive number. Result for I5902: 2.9 A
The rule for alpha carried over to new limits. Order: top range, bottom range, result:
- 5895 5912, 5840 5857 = 0.90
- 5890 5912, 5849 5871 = 0.89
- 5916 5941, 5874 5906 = 1.08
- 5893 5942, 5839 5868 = 0.94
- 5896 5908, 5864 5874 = 0.90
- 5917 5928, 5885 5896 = 1.16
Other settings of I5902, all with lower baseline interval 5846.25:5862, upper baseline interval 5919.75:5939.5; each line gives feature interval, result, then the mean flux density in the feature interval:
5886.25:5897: 1.71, 128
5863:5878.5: -0.20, 154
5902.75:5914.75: 0.40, 146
